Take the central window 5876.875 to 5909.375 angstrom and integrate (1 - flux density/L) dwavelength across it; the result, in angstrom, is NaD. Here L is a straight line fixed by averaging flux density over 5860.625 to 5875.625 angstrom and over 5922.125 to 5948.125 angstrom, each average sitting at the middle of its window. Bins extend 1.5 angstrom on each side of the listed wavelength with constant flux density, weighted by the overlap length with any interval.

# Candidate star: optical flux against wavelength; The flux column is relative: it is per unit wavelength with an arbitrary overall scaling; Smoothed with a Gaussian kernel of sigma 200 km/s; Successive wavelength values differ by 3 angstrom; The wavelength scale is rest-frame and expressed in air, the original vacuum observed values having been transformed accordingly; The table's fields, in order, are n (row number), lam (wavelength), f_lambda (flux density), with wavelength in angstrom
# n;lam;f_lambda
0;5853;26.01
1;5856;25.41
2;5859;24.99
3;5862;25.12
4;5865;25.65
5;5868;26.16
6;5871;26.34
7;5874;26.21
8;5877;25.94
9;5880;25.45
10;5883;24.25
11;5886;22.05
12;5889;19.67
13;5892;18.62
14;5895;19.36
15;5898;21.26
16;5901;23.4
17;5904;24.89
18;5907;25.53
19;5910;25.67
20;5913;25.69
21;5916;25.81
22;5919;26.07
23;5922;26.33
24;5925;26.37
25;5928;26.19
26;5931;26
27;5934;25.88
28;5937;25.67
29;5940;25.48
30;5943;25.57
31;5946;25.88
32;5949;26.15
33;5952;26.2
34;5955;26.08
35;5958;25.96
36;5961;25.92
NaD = 4.0 angstrom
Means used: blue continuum 25.9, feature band 22.7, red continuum 25.9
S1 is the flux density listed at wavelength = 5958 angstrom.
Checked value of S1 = 25.96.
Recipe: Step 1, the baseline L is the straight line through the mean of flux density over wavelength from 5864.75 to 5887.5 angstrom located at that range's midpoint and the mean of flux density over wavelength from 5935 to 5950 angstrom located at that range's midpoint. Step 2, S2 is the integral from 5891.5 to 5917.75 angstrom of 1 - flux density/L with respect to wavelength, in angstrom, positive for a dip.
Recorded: 2.0 angstrom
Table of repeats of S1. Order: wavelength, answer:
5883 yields 24.25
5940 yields 25.48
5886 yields 22.05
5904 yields 24.89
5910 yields 25.67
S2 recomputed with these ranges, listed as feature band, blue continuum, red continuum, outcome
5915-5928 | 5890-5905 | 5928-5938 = -0.9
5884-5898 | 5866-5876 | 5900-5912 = 2.9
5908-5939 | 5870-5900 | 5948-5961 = -1.7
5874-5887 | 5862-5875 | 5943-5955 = 0.6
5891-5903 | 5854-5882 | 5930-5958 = 2.3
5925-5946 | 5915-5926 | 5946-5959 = 0.2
